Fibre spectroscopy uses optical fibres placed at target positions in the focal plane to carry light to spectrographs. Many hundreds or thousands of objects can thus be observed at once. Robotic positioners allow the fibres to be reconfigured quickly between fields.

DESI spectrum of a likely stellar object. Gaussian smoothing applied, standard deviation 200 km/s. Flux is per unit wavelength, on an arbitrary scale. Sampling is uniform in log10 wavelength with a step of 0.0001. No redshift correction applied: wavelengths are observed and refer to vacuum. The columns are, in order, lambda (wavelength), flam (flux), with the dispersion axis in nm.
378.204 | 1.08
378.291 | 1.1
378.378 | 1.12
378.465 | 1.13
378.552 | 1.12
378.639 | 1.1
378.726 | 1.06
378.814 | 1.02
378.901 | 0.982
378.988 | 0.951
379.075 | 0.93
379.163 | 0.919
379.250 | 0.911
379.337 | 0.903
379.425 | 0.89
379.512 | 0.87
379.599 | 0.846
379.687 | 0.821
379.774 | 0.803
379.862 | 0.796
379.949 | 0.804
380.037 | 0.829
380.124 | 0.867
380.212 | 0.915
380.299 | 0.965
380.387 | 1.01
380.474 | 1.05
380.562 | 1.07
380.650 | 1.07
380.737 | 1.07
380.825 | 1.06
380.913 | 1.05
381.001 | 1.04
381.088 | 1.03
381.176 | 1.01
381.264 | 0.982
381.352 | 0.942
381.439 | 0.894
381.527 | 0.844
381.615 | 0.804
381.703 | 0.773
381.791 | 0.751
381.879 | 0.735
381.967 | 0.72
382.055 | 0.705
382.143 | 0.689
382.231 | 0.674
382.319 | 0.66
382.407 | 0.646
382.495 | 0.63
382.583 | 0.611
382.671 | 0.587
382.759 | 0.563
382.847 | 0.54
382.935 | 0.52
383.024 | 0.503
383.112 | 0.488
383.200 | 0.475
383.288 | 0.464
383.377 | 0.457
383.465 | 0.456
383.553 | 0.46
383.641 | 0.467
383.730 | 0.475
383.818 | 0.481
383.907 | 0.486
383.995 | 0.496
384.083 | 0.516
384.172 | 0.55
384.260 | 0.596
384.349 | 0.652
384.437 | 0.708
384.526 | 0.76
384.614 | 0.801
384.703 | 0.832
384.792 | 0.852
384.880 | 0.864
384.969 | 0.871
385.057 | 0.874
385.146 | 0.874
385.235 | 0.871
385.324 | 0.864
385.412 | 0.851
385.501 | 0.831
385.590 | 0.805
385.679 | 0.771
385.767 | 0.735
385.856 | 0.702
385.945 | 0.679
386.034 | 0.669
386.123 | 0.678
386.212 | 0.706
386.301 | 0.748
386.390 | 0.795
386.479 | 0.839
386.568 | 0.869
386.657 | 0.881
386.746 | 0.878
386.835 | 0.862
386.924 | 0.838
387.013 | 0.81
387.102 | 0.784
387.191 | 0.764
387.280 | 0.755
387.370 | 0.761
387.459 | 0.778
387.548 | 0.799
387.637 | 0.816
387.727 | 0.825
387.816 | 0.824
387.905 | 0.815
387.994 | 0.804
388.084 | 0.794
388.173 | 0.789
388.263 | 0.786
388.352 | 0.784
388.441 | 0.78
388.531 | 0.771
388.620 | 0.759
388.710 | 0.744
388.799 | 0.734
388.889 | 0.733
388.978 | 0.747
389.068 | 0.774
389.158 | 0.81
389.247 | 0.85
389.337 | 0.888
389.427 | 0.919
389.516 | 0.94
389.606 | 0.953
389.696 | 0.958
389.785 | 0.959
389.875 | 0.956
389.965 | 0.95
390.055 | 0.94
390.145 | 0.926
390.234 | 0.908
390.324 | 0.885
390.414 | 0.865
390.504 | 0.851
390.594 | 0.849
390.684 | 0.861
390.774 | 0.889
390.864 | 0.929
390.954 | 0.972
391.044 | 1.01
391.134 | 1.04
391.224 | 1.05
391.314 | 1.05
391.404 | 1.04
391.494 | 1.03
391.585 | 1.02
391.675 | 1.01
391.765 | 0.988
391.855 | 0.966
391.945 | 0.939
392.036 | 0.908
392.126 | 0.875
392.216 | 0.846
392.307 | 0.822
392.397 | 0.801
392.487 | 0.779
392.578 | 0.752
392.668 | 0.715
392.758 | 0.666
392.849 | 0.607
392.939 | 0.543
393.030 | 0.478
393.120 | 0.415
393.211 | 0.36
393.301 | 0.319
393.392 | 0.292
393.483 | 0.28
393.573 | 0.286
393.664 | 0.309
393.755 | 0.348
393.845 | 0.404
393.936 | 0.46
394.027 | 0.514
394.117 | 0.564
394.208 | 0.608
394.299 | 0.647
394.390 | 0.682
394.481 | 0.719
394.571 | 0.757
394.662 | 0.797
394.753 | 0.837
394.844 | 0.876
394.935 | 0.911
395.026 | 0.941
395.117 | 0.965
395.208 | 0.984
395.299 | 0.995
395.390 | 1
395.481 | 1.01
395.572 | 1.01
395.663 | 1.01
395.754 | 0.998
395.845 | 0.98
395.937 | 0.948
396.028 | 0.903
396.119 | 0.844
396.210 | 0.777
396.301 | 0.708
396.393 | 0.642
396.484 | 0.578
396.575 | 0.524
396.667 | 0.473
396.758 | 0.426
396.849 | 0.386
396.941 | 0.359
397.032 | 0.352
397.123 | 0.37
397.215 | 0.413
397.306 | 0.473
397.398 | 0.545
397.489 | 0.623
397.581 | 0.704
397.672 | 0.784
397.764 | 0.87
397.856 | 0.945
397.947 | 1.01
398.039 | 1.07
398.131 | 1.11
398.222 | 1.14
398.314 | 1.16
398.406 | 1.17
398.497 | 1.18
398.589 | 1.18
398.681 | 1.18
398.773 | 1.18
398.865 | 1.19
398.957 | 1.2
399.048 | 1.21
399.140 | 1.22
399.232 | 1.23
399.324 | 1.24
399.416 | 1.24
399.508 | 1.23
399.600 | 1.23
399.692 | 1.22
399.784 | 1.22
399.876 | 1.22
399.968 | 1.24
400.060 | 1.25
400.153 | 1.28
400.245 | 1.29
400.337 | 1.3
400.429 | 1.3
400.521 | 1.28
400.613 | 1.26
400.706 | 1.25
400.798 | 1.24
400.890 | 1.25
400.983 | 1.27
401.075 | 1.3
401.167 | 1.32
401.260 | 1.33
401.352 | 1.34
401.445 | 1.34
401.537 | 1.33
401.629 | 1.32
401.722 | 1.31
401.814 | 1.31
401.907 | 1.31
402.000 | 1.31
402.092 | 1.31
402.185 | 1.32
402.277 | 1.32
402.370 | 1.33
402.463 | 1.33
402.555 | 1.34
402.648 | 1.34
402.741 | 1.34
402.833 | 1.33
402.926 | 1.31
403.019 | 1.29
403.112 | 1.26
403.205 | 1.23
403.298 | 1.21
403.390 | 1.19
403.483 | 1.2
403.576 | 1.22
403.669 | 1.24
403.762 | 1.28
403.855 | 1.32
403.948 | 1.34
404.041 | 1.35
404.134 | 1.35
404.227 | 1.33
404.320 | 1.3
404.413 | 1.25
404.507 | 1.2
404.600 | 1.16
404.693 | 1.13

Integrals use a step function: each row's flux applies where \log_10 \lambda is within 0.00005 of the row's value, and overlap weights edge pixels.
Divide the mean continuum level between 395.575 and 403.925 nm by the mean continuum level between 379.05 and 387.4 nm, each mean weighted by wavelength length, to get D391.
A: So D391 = 1.42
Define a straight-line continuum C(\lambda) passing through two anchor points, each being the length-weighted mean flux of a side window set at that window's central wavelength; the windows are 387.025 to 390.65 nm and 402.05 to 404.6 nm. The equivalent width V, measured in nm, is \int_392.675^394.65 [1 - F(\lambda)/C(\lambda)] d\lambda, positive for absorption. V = 0.98 nm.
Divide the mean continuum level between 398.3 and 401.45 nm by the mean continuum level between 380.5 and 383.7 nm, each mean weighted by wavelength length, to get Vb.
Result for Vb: 1.7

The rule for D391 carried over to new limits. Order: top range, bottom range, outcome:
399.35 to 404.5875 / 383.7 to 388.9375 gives 1.69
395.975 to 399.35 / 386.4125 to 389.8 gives 1.03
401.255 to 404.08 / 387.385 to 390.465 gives 1.55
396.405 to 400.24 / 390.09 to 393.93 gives 1.25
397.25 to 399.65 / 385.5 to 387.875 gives 1.34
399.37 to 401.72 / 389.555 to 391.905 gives 1.33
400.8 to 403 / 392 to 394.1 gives 2.37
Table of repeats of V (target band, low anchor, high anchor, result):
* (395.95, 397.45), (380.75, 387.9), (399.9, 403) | 0.77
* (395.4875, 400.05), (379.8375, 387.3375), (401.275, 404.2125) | 0.96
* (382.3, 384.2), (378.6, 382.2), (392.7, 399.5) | 0.78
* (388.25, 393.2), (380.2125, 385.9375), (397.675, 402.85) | 0.56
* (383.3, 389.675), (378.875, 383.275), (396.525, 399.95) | 0.77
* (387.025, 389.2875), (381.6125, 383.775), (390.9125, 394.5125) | -0.46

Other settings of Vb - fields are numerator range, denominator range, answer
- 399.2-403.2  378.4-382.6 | 1.43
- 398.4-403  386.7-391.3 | 1.49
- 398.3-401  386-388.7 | 1.55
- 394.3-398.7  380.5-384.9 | 1.15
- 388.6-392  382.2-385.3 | 1.47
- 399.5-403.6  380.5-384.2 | 1.83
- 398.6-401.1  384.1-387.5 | 1.59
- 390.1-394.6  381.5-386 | 1.10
